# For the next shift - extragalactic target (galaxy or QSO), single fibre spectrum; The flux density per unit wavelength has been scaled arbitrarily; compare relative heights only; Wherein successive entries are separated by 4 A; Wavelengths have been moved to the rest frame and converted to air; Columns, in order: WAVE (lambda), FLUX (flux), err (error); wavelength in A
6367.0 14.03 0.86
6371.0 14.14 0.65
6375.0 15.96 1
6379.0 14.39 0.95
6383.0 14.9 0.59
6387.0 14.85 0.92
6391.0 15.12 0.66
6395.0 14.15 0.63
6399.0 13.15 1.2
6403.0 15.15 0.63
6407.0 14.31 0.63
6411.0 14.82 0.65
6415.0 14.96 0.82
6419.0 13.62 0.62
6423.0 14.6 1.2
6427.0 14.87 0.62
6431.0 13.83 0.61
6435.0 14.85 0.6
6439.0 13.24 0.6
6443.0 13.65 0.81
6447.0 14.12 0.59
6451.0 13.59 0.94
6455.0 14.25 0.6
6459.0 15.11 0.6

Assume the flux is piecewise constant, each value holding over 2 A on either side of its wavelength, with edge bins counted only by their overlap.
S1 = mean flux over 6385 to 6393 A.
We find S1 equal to 15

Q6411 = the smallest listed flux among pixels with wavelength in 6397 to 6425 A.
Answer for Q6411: 13.15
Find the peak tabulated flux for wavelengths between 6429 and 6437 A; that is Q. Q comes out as 14.85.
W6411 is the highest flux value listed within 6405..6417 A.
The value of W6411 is 14.96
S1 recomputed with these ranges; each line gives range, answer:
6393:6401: 13.7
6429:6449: 13.9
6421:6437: 14.5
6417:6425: 14.1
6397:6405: 14.2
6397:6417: 14.5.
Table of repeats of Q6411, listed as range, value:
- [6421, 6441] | 13.24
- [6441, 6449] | 13.65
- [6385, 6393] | 14.85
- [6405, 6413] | 14.31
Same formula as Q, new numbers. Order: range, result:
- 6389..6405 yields 15.15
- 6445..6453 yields 14.12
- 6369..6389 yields 15.96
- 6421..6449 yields 14.87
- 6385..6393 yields 15.12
